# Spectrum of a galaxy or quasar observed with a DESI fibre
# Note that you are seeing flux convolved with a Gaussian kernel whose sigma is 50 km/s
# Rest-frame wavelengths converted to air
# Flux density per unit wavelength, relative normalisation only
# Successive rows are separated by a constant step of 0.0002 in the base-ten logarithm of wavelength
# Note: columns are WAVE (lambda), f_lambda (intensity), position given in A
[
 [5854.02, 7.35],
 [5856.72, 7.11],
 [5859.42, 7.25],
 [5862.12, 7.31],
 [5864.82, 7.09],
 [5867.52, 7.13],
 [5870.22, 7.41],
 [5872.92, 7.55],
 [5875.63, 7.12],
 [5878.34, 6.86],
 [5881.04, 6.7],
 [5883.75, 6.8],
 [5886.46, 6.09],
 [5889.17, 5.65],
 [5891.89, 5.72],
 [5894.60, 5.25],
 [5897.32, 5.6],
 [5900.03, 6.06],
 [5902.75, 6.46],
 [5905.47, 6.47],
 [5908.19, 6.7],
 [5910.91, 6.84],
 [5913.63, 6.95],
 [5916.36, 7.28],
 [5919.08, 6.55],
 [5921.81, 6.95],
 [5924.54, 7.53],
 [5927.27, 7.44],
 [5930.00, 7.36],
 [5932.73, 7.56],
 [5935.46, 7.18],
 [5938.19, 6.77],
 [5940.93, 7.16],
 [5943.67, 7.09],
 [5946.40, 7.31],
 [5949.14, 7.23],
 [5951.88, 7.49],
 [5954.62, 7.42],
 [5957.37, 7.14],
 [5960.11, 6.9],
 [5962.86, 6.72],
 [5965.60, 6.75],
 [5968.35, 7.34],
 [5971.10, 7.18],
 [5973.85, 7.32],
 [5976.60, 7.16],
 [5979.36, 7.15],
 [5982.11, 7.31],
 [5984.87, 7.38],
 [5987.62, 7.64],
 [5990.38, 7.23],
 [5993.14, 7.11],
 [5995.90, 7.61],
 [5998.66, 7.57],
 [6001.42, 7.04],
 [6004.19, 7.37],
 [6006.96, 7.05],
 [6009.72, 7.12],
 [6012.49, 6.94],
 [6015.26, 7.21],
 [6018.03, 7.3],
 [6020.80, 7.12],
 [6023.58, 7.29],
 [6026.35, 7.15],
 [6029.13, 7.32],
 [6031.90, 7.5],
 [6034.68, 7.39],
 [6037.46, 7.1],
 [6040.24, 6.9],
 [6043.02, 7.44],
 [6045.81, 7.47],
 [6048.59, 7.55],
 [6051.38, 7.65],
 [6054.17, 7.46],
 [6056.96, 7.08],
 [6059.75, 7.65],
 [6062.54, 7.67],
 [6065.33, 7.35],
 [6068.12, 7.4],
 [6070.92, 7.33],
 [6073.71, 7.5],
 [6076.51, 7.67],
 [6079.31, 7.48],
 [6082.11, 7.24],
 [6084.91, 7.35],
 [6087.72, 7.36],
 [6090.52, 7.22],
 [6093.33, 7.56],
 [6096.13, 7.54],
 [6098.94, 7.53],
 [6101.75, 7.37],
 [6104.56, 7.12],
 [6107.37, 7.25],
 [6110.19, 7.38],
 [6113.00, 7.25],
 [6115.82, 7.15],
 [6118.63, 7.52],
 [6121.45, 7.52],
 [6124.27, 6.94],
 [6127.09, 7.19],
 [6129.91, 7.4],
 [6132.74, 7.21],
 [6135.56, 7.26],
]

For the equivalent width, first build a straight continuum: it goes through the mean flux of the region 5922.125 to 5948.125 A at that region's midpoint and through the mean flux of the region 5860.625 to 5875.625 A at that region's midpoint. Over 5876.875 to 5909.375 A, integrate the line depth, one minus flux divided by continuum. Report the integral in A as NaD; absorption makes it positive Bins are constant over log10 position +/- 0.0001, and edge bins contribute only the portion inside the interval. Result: 4.8 A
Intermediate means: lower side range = 7.28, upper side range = 7.25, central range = 6.2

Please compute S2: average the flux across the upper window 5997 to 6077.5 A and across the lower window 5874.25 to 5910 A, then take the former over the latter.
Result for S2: 1.2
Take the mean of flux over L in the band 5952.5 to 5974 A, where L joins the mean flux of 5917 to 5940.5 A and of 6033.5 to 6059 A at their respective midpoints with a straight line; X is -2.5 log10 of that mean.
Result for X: 0.02 mag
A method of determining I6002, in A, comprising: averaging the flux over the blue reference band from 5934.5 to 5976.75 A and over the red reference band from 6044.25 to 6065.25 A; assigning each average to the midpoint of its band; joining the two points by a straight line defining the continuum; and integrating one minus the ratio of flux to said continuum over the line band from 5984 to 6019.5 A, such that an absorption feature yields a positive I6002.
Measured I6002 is 0.1 A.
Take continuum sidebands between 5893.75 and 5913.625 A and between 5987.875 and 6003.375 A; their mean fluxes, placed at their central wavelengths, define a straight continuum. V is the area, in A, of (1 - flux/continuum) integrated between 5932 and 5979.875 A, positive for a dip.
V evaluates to -2.0 A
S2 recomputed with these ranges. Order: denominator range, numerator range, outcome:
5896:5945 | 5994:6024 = 1.05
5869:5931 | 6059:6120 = 1.11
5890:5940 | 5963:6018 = 1.08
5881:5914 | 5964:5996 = 1.17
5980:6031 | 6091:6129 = 1.01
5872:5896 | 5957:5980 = 1.11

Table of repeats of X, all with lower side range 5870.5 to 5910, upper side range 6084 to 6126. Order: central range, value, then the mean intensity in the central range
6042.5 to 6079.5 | -0.05 mag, 7.48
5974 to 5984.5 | -0.07 mag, 7.23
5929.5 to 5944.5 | -0.09 mag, 7.18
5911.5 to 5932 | -0.10 mag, 7.15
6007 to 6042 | -0.03 mag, 7.19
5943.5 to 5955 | -0.10 mag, 7.33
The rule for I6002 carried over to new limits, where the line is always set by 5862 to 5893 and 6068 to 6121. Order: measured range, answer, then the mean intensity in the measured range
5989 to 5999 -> -0.37 A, 7.36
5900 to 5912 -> 0.53 A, 6.55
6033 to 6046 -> -0.03 A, 7.24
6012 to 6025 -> -0.04 A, 7.19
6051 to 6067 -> -0.40 A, 7.47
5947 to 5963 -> -0.46 A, 7.19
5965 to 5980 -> -0.28 A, 7.17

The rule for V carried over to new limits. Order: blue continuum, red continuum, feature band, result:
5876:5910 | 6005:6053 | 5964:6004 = -2.00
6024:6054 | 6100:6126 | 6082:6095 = -0.10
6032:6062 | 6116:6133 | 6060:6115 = -0.49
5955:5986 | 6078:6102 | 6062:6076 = -0.18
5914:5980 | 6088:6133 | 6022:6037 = -0.14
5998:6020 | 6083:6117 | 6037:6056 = -0.33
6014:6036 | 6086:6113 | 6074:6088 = -0.17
